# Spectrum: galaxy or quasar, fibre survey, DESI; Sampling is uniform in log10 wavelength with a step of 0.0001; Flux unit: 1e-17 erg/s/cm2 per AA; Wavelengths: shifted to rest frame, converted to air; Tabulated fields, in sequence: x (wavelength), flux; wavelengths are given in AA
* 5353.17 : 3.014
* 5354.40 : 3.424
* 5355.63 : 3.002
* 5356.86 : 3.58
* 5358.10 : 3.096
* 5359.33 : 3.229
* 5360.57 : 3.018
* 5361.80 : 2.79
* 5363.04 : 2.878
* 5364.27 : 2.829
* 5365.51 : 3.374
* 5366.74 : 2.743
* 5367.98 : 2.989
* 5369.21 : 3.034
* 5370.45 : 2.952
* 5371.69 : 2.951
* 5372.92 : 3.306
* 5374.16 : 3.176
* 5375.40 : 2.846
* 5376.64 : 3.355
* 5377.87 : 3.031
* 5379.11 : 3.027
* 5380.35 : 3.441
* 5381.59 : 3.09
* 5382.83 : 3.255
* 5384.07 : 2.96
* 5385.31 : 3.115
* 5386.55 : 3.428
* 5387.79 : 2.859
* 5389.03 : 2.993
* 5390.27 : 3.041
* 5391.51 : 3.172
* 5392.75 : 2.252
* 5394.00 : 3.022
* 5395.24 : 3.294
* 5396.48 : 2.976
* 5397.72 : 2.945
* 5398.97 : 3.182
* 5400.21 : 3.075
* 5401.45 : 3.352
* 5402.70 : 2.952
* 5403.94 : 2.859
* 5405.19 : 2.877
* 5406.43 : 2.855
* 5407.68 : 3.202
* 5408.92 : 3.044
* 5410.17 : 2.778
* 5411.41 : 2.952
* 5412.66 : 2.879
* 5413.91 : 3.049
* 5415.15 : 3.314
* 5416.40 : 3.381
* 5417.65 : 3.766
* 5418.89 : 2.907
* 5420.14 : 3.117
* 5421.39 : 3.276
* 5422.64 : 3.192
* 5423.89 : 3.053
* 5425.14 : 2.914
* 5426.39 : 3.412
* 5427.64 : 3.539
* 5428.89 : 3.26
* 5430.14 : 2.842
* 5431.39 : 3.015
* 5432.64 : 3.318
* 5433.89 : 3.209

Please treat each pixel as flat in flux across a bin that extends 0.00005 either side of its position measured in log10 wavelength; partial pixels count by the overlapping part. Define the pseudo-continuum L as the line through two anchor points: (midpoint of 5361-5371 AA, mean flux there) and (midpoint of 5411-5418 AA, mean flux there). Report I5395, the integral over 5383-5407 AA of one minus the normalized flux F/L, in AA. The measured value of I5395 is 0.68 AA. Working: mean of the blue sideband 2.95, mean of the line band 3.02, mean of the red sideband 3.21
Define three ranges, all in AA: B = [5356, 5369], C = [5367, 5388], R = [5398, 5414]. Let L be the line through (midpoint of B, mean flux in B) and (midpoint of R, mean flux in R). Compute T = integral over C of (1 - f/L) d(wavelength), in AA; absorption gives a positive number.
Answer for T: -0.5 AA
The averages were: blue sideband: 3.05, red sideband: 3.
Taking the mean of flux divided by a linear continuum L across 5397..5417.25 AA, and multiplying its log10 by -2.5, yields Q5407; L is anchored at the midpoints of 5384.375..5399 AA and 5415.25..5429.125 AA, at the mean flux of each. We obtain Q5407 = 0.03 mag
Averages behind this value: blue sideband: 3.01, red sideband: 3.26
